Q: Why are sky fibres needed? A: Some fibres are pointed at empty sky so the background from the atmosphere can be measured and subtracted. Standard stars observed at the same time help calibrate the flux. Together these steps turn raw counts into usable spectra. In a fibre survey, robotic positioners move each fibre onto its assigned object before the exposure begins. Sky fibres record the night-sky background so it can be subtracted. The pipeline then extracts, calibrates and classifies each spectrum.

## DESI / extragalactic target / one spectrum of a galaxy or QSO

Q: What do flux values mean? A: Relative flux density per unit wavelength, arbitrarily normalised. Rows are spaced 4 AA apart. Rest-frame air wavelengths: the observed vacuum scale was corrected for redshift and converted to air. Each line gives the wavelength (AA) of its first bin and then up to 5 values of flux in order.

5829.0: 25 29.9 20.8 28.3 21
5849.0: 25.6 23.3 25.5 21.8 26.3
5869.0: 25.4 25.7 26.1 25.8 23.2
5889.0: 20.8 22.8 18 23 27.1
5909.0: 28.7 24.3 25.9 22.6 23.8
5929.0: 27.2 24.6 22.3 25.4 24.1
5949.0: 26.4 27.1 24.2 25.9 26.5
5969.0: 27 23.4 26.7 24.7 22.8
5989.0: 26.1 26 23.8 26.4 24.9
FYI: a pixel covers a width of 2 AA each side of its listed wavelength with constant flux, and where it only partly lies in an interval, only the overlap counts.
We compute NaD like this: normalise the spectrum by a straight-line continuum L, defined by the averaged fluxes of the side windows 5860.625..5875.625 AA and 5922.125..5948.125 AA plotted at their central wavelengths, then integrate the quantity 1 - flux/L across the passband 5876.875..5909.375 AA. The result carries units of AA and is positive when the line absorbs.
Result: 1.8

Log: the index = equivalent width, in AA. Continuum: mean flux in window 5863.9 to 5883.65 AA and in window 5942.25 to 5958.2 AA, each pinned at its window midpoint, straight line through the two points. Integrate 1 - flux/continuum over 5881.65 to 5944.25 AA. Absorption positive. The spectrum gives 3.9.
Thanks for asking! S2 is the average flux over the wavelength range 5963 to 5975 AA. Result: 25.6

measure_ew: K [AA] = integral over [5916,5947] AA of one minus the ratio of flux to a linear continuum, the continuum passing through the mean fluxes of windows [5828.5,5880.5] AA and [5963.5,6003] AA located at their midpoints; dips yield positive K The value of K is 0.9 AA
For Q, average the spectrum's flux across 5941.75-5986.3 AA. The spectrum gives 25.4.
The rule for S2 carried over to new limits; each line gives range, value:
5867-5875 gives 25.5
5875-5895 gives 23.7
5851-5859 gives 24.4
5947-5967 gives 26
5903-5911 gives 27.9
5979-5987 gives 23.8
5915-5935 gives 24.8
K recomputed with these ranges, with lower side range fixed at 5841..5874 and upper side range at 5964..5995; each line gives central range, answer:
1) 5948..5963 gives -0.40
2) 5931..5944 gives 0.51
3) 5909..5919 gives -0.36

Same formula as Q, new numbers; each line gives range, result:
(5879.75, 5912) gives 23.6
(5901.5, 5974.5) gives 25.3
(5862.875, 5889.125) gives 25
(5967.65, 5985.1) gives 25.1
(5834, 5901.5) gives 23.8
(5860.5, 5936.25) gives 24.4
